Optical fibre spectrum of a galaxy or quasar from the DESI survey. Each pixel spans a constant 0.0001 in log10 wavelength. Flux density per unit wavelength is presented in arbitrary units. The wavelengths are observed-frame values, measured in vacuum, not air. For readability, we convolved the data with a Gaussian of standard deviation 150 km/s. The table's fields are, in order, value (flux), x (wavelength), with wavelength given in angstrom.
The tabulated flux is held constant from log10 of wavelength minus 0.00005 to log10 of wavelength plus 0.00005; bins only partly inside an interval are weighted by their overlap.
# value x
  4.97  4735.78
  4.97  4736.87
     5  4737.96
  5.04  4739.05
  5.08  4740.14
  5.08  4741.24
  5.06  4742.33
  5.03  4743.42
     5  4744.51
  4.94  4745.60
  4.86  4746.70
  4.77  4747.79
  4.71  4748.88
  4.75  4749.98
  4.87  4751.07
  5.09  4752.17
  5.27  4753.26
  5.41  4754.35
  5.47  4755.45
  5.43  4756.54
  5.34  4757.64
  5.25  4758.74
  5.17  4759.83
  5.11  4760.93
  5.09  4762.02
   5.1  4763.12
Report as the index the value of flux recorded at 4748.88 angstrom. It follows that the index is 4.71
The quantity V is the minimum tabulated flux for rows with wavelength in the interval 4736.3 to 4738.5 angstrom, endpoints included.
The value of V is 4.97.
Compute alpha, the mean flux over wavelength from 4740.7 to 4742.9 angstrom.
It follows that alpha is 5.08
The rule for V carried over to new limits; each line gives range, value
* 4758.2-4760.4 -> 5.17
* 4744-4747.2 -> 4.86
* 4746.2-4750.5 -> 4.71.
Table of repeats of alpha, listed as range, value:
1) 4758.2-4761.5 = 5.19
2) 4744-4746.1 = 4.98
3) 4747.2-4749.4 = 4.76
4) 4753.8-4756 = 5.45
